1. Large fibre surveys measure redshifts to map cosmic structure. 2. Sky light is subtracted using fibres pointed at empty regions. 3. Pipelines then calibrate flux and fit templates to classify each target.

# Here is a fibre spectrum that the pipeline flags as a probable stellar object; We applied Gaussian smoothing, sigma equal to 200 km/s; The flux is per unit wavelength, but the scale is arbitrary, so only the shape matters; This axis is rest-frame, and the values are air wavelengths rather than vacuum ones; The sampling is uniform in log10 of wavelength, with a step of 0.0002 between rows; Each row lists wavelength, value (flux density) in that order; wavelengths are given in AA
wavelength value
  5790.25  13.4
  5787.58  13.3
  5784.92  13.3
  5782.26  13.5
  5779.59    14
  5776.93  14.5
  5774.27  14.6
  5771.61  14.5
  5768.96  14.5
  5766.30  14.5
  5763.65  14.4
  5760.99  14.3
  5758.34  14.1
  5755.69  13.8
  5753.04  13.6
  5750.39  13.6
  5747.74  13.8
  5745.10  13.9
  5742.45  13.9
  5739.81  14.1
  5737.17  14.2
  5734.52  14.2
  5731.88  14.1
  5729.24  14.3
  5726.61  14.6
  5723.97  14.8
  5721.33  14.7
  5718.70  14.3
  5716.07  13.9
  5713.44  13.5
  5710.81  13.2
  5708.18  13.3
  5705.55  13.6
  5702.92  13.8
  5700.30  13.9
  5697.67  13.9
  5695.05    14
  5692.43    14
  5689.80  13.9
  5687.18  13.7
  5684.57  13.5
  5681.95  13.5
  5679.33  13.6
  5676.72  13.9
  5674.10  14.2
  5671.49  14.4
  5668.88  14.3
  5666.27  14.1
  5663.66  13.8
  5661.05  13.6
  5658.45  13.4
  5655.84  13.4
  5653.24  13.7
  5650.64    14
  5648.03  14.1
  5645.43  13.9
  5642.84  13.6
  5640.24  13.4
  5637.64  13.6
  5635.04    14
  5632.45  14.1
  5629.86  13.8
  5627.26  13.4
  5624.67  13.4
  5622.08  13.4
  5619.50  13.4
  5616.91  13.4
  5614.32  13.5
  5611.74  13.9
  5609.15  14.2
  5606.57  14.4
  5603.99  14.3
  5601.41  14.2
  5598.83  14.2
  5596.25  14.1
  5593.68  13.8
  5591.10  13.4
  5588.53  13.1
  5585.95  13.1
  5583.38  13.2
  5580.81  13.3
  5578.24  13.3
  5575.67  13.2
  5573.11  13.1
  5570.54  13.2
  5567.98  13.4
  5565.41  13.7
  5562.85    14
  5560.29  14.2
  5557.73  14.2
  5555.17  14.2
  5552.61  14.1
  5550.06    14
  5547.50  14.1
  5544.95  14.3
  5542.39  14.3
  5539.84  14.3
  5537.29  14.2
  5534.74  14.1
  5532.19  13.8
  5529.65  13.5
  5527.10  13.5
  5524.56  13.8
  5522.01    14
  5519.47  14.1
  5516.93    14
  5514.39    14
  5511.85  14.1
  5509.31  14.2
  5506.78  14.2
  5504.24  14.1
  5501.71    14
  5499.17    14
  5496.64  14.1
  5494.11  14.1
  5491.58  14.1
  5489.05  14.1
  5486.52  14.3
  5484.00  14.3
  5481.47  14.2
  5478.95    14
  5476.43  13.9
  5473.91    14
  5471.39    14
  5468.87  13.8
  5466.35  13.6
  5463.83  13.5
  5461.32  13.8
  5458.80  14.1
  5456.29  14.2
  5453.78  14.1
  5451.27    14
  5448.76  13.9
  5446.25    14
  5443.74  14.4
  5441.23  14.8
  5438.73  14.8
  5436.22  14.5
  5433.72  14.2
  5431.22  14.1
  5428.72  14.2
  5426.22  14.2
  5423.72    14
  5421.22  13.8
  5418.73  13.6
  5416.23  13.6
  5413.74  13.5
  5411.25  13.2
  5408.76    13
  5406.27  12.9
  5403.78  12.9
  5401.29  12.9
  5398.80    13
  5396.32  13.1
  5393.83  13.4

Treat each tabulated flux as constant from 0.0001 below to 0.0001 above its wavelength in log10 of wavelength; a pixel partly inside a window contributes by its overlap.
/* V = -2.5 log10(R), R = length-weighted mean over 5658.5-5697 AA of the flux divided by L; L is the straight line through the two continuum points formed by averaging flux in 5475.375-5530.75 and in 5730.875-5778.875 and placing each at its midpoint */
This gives 0.02 mag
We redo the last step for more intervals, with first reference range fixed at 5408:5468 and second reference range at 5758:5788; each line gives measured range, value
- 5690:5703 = 0.01 mag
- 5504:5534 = 0.01 mag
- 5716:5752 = 0.00 mag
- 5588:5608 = 0.01 mag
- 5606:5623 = 0.03 mag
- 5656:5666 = 0.04 mag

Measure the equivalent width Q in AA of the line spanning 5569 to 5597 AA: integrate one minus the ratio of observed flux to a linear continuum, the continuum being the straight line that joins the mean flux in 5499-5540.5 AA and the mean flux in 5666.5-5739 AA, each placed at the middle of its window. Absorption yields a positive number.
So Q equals 1.3 AA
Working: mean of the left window 14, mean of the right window 14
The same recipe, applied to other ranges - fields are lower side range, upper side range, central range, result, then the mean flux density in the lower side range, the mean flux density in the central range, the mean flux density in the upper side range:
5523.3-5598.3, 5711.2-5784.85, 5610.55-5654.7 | 0.7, 13.7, 13.7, 14.1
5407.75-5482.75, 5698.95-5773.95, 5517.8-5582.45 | 0.8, 14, 13.8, 14.1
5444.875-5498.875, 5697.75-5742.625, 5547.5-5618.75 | 1.4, 14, 13.7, 14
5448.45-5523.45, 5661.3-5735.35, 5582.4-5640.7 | 1.1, 14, 13.7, 14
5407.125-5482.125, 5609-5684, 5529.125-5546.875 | -0.3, 14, 14.1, 13.7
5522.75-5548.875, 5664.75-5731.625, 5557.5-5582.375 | 0.8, 14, 13.5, 14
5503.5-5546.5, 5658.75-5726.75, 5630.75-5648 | 0.2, 14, 13.8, 13.9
